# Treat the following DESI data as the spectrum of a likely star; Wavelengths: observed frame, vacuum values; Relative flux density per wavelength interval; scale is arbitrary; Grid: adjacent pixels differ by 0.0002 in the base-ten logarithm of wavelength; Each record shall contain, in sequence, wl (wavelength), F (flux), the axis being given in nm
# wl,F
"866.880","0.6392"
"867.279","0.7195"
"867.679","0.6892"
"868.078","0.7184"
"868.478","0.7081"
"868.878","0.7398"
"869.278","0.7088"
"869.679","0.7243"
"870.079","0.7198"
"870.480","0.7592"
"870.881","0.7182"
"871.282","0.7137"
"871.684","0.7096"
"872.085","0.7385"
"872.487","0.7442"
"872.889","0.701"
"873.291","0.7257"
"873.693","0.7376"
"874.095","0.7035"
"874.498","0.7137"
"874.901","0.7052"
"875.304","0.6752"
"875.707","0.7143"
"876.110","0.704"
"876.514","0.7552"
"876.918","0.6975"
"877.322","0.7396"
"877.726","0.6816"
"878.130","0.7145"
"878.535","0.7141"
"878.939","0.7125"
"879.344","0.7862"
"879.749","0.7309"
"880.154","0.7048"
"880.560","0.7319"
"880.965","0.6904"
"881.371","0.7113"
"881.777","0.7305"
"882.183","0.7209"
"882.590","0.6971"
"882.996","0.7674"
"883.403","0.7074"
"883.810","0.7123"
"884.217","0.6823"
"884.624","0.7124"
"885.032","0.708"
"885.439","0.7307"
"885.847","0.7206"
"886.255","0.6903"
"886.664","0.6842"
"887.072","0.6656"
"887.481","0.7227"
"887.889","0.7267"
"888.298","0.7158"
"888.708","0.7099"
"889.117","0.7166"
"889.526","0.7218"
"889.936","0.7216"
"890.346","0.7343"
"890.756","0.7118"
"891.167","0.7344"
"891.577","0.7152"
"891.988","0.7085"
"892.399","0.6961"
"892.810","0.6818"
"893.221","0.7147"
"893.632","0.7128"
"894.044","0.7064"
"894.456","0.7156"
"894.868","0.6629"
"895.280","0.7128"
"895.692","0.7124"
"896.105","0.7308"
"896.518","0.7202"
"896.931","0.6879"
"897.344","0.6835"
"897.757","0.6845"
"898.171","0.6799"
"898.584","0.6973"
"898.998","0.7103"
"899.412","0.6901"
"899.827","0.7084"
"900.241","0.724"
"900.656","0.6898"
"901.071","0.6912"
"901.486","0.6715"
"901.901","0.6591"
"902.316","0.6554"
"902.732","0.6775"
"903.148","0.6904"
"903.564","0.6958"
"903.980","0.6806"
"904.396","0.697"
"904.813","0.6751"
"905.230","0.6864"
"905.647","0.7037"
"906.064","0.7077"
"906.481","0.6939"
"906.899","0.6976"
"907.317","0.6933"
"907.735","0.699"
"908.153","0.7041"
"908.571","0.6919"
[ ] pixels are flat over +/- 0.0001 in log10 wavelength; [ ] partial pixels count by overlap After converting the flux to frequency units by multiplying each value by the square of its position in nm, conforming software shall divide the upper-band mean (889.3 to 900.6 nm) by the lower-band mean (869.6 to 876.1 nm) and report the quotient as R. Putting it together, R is 1.0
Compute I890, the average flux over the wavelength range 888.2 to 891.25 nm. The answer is 0.72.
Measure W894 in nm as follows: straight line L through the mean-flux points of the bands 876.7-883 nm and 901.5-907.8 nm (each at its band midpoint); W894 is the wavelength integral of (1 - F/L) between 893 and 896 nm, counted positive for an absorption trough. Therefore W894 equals -0.026 nm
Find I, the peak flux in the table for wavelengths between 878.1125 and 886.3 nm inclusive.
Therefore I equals 0.7862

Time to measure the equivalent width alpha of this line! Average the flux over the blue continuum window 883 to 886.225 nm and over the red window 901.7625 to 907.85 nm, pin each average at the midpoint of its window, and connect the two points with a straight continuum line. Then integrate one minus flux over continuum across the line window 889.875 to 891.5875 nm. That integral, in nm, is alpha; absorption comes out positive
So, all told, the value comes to -0.05 nm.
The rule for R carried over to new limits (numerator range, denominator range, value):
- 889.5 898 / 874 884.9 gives 1.02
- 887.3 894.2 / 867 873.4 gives 1.04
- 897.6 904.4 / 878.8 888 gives 1.00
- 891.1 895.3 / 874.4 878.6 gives 1.03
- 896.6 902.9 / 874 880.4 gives 1.01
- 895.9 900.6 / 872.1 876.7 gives 1.03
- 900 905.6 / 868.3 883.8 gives 1.01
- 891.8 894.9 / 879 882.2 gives 1.00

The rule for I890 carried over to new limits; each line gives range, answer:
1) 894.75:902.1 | 0.696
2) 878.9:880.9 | 0.732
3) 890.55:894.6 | 0.71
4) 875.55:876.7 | 0.724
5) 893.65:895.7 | 0.702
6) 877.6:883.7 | 0.72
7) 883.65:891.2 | 0.711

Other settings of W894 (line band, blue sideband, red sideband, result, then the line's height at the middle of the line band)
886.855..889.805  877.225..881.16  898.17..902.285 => -0.016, 0.708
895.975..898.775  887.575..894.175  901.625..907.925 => 0.020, 0.702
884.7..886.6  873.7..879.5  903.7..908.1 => -0.004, 0.709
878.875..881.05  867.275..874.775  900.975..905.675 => -0.059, 0.71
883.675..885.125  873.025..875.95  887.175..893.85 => 0.020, 0.713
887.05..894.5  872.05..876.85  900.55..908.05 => -0.135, 0.701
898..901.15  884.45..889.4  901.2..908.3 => -0.026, 0.694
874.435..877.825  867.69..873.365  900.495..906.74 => 0.027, 0.716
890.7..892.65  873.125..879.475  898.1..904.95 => -0.037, 0.699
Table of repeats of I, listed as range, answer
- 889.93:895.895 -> 0.7344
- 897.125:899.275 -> 0.7103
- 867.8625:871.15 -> 0.7592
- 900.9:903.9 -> 0.6958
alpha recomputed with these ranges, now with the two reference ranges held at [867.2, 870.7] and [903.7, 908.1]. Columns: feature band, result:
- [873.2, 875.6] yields 0.02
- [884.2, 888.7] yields 0.01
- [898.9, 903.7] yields 0.06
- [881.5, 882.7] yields -0.01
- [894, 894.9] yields 0.00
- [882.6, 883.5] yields -0.03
